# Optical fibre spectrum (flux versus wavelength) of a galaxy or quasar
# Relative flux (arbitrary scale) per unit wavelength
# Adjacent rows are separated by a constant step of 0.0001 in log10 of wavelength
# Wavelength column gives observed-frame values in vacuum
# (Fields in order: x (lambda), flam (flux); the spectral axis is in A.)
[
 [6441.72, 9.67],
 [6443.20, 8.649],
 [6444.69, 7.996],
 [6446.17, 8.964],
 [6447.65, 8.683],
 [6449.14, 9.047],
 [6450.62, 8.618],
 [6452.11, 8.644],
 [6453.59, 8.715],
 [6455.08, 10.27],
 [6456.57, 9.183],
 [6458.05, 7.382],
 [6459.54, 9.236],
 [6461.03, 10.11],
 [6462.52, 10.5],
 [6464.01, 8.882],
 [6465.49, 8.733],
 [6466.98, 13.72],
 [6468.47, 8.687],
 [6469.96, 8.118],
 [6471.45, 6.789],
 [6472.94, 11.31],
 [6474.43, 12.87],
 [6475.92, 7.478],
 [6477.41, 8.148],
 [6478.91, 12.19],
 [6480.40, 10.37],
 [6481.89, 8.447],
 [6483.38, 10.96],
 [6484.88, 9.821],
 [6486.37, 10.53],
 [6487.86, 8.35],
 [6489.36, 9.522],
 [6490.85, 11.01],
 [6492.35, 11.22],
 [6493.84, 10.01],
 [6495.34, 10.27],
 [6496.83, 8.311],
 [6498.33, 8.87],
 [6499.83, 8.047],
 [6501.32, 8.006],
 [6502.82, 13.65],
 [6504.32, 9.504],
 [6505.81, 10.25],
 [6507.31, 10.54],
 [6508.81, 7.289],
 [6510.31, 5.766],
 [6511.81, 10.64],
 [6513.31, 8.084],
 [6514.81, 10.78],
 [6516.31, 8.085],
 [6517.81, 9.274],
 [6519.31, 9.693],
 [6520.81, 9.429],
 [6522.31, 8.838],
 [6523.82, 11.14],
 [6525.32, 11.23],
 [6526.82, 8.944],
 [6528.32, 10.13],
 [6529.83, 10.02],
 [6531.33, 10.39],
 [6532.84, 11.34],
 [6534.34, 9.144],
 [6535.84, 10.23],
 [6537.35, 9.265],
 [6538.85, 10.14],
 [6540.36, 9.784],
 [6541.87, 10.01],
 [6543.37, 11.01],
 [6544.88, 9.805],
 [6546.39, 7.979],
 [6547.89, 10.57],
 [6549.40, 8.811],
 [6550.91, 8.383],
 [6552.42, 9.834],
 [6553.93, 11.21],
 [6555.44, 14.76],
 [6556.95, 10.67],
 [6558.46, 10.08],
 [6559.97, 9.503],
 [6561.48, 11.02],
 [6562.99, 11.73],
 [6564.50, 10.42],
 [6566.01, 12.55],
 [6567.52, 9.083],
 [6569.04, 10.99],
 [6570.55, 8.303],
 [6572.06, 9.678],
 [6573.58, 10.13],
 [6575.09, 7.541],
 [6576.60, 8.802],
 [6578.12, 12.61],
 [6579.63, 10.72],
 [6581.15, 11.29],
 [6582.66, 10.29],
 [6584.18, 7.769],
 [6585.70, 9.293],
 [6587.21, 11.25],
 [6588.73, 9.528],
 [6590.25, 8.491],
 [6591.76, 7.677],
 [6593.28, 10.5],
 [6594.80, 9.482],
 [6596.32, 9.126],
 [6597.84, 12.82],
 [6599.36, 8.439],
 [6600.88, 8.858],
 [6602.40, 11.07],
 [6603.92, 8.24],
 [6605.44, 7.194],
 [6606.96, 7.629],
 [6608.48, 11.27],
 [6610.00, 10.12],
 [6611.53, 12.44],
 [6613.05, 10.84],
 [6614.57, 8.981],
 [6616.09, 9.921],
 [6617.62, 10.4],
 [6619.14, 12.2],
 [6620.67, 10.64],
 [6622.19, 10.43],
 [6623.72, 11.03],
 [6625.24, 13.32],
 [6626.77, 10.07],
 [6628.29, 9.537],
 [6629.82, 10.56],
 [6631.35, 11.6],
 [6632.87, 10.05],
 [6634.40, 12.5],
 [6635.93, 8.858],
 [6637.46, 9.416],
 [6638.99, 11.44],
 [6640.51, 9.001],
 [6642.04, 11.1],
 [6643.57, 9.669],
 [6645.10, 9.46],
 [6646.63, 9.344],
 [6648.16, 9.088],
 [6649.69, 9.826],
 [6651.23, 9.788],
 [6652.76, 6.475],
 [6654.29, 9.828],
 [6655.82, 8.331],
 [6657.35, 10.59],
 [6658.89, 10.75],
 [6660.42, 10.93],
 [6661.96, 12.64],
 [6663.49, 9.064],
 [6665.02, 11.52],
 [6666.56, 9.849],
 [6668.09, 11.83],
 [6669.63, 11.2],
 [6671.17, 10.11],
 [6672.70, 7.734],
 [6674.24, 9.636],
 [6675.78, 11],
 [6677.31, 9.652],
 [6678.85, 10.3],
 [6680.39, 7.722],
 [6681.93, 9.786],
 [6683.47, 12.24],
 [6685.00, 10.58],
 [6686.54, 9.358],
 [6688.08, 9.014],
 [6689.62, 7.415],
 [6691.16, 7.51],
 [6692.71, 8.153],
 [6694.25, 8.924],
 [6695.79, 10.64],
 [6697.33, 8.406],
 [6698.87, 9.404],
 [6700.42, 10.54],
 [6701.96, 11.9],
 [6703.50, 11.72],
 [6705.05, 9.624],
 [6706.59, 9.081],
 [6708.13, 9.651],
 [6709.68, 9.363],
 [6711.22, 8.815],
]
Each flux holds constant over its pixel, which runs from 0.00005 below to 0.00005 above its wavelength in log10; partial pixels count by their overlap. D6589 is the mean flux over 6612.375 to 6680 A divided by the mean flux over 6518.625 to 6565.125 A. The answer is 1.00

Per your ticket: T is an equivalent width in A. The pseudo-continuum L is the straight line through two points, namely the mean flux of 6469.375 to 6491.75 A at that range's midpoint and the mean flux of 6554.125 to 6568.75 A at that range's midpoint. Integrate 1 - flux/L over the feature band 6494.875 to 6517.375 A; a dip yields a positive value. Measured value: 2.2 A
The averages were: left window 9.75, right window 11.1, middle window 9.19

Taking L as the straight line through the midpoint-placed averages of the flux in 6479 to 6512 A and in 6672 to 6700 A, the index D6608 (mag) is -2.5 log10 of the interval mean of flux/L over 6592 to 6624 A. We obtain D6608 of -0.064 mag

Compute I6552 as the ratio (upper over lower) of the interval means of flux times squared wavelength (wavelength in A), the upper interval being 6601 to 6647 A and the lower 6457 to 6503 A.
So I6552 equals 1.11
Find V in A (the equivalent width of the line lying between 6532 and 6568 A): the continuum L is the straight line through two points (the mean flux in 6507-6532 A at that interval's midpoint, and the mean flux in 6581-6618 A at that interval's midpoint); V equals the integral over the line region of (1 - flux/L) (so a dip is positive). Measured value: -3.04 A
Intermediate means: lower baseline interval 9.41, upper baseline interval 9.68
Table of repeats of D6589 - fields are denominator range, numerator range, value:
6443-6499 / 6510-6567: 1.06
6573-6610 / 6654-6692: 1.04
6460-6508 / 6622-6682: 1.03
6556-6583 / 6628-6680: 0.97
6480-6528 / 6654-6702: 1.03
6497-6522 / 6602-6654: 1.10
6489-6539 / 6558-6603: 1.03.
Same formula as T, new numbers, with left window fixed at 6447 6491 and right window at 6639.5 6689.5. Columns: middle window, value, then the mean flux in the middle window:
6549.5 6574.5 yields -1.9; 10.5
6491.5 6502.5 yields 0.2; 9.43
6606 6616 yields -0.3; 10.1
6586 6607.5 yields 1.0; 9.33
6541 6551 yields 0.1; 9.59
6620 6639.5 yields -1.8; 10.7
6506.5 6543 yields 0.1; 9.61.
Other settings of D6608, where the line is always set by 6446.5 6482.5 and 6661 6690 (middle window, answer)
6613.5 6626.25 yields -0.10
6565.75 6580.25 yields -0.02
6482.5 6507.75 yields -0.05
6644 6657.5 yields 0.10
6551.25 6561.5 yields -0.13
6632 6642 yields -0.04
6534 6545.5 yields -0.03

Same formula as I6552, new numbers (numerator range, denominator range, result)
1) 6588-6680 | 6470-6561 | 1.06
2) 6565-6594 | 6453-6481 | 1.06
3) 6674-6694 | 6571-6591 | 0.99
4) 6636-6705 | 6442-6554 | 1.08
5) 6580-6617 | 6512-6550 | 1.01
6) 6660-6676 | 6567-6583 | 1.08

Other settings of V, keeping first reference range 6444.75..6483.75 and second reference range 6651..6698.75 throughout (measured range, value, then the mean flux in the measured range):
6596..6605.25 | 0.0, 9.63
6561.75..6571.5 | -1.0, 10.5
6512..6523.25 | 0.3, 9.27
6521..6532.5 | -0.7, 10.1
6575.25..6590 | -0.7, 10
